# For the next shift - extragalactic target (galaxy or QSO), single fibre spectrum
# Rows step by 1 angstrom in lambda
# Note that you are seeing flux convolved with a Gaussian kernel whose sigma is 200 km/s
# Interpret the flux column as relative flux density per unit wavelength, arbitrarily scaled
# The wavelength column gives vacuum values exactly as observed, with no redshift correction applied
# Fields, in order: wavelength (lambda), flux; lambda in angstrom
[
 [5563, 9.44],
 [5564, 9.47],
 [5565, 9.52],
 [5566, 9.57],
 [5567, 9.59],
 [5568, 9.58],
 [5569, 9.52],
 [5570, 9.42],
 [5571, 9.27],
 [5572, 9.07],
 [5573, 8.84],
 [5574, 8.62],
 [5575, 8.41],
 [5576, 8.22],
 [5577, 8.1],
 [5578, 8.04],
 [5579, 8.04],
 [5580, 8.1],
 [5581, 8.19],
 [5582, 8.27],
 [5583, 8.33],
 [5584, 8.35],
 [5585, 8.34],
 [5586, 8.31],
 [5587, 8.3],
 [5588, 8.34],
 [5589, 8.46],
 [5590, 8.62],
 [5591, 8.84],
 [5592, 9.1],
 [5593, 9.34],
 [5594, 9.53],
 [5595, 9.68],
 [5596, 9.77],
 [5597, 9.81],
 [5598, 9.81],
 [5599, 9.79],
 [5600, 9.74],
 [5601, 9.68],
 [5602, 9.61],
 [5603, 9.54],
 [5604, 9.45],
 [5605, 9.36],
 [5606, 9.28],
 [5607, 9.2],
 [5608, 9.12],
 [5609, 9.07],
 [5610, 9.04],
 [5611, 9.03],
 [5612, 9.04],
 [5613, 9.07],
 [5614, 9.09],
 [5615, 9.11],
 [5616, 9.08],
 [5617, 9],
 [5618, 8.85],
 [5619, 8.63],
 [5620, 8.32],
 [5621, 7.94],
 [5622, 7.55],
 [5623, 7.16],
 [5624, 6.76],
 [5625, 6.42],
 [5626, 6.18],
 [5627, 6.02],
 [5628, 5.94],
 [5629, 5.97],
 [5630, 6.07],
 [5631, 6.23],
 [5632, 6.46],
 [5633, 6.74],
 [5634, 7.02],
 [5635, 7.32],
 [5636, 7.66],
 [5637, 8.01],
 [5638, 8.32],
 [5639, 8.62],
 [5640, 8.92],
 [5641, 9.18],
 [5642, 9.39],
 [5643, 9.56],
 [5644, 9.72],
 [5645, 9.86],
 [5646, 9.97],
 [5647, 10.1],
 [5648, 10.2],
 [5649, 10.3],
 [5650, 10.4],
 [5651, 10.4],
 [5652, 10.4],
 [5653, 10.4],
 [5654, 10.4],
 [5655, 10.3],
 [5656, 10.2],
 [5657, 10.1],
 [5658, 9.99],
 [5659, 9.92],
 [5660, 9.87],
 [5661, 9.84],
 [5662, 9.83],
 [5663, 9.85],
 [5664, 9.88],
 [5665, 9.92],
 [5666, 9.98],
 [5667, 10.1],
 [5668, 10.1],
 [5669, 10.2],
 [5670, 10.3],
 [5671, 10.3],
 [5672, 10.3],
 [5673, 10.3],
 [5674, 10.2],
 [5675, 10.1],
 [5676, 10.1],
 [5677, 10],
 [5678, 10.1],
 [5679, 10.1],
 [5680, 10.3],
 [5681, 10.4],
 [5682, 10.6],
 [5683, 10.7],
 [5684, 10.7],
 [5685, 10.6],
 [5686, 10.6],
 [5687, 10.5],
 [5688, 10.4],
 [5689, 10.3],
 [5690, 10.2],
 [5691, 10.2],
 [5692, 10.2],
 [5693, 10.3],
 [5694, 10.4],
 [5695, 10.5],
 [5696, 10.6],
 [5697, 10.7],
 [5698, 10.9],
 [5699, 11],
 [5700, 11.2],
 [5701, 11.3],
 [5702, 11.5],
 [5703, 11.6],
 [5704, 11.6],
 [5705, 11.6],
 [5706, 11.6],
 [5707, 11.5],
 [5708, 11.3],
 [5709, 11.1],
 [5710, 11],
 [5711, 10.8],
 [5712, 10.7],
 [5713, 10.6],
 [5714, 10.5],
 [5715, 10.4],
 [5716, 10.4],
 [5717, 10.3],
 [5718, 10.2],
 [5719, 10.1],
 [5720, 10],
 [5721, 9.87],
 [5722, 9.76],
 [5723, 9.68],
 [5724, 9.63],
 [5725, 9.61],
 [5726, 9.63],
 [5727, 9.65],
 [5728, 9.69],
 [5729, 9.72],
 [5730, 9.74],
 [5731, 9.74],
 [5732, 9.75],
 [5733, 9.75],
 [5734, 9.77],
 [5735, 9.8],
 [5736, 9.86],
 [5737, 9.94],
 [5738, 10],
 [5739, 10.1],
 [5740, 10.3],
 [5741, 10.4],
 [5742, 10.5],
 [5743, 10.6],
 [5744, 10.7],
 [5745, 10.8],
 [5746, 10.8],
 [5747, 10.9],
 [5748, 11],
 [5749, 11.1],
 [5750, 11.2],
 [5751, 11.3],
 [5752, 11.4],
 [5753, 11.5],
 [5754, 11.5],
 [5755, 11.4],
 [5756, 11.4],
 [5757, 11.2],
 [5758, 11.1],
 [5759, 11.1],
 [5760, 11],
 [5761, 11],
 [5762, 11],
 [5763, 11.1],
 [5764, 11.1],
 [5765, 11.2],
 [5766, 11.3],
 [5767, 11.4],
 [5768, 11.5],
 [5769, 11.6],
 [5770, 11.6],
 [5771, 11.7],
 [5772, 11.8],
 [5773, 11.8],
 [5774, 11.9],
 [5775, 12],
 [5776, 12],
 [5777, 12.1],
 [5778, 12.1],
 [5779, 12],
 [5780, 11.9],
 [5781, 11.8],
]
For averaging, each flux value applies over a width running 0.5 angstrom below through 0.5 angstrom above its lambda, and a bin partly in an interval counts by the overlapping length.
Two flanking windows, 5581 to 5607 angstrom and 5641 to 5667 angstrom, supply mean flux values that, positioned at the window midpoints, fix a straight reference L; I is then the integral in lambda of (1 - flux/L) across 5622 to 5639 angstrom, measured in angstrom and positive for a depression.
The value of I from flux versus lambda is 5.0 angstrom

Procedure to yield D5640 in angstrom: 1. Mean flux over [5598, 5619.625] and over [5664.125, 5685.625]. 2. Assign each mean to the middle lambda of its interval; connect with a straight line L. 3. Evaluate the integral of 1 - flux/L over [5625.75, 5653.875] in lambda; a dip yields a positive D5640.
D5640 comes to 3.7 angstrom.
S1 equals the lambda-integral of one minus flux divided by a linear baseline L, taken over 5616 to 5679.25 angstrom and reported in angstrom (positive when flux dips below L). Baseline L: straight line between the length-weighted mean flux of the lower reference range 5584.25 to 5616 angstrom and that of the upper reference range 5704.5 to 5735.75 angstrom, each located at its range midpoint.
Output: 3.9 angstrom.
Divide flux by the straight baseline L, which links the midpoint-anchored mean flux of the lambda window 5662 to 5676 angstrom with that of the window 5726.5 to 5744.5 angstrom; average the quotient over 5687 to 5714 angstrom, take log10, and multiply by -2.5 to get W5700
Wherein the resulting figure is -0.08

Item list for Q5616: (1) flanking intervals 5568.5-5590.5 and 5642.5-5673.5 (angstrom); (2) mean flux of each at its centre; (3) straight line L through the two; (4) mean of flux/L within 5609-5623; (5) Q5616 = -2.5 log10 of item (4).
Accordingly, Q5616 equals 0.06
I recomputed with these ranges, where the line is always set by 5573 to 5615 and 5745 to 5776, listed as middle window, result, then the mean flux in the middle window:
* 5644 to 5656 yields -0.6 angstrom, 10.2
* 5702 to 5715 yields -0.7 angstrom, 11.1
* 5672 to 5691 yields -0.3 angstrom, 10.3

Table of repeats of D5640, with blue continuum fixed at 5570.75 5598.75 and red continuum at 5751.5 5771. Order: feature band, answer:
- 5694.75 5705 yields -0.7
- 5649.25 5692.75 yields -1.1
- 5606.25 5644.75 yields 5.2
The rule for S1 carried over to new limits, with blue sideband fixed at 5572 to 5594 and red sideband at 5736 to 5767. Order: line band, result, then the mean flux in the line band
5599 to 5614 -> -0.8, 9.31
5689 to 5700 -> -0.5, 10.5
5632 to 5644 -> 1.4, 8.24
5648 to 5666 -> -1.1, 10.1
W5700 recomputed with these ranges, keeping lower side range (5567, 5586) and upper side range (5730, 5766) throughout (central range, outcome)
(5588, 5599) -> -0.054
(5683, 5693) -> -0.047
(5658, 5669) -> -0.029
